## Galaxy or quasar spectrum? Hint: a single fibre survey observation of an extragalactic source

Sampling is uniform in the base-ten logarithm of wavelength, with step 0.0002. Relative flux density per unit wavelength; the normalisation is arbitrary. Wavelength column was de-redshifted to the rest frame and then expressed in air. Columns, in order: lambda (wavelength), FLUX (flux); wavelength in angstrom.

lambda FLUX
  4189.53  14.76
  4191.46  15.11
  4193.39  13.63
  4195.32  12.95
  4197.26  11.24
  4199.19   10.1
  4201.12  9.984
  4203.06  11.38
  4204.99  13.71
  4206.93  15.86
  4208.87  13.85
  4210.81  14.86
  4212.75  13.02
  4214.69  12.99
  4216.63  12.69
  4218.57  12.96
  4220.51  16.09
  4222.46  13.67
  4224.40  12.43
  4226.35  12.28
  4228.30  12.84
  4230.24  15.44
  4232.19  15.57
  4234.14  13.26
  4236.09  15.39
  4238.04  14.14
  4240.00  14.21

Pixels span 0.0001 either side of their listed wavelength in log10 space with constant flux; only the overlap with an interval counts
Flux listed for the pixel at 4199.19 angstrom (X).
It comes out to 10.1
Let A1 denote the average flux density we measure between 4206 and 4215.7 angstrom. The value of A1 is 14.1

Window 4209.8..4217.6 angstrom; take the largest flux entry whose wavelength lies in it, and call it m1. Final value 14.86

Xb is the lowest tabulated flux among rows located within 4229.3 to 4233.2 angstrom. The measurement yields 15.44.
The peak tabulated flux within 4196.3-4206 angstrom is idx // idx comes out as 13.71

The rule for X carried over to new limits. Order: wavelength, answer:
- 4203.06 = 11.38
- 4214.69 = 12.99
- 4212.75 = 13.02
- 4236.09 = 15.39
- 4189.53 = 14.76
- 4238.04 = 14.14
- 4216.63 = 12.69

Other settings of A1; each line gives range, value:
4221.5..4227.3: 12.8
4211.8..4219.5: 12.9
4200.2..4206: 11.7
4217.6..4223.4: 14.2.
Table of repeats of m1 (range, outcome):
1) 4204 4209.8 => 15.86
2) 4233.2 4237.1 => 15.39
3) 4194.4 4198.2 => 12.95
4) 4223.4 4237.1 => 15.57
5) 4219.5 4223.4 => 16.09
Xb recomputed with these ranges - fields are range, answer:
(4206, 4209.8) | 13.85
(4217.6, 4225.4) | 12.43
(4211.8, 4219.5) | 12.69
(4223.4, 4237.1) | 12.28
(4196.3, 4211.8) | 9.984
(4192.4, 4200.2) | 10.1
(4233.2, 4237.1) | 13.26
